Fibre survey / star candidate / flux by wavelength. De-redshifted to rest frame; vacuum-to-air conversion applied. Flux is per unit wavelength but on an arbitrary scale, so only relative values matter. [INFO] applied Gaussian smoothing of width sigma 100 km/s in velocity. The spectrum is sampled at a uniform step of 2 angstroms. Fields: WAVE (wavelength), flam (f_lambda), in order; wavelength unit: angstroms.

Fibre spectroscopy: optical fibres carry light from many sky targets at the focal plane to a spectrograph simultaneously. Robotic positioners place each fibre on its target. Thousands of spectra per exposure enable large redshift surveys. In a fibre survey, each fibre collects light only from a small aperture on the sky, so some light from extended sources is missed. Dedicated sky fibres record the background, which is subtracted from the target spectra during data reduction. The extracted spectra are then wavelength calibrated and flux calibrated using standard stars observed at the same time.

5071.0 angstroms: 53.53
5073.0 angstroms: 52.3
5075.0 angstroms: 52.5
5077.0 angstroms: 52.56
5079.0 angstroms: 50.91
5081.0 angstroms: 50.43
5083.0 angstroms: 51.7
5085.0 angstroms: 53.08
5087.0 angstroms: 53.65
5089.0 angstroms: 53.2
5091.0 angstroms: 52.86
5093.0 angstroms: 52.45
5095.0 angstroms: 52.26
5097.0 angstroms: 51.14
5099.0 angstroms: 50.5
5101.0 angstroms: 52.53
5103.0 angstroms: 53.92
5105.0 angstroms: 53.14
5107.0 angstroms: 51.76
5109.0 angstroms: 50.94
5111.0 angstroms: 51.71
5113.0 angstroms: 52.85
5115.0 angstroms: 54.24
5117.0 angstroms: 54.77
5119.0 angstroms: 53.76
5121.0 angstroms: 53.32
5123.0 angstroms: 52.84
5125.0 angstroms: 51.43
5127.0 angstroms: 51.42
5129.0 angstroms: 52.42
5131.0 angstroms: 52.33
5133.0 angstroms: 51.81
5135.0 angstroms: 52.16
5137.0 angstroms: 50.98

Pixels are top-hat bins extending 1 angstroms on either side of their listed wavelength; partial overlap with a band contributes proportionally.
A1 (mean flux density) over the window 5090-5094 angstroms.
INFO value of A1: 52.7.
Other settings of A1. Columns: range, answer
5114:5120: 54.3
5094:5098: 51.7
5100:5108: 52.8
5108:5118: 52.9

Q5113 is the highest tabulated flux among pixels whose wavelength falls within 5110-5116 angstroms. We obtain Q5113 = 54.24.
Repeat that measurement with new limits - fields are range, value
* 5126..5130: 52.42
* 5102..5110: 53.92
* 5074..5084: 52.56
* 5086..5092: 53.65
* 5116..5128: 54.77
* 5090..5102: 52.86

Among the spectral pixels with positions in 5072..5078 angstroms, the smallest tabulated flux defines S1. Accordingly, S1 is 52.3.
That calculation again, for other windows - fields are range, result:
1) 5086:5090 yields 53.2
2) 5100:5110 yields 50.94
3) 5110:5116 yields 51.71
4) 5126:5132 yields 51.42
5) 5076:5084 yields 50.43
